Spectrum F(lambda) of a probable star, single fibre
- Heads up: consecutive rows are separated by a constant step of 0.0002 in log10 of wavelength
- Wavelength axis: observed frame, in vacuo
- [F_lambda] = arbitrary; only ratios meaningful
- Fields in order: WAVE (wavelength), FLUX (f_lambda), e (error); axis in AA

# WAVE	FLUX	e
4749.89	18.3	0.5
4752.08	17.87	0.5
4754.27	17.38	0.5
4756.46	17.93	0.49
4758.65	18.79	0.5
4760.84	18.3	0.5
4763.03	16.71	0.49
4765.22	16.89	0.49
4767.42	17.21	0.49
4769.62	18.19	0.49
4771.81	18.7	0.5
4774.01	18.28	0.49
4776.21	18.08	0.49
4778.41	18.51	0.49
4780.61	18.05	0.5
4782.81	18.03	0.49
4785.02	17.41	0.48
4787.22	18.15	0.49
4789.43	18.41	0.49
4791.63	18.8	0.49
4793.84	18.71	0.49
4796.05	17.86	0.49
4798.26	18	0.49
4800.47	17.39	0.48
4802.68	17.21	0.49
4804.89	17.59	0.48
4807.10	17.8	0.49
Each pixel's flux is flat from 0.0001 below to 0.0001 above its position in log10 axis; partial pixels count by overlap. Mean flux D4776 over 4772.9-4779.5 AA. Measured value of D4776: 18.3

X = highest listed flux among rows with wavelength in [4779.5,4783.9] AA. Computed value 18.05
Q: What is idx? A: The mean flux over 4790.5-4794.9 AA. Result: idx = 18.8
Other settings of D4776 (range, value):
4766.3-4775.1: 18.1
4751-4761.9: 18.1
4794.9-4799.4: 17.9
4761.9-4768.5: 16.9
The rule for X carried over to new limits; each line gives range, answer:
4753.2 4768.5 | 18.79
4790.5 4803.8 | 18.8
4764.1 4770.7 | 18.19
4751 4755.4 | 17.87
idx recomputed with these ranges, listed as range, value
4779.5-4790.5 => 18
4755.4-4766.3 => 17.7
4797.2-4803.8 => 17.5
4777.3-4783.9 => 18.2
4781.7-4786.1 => 17.7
